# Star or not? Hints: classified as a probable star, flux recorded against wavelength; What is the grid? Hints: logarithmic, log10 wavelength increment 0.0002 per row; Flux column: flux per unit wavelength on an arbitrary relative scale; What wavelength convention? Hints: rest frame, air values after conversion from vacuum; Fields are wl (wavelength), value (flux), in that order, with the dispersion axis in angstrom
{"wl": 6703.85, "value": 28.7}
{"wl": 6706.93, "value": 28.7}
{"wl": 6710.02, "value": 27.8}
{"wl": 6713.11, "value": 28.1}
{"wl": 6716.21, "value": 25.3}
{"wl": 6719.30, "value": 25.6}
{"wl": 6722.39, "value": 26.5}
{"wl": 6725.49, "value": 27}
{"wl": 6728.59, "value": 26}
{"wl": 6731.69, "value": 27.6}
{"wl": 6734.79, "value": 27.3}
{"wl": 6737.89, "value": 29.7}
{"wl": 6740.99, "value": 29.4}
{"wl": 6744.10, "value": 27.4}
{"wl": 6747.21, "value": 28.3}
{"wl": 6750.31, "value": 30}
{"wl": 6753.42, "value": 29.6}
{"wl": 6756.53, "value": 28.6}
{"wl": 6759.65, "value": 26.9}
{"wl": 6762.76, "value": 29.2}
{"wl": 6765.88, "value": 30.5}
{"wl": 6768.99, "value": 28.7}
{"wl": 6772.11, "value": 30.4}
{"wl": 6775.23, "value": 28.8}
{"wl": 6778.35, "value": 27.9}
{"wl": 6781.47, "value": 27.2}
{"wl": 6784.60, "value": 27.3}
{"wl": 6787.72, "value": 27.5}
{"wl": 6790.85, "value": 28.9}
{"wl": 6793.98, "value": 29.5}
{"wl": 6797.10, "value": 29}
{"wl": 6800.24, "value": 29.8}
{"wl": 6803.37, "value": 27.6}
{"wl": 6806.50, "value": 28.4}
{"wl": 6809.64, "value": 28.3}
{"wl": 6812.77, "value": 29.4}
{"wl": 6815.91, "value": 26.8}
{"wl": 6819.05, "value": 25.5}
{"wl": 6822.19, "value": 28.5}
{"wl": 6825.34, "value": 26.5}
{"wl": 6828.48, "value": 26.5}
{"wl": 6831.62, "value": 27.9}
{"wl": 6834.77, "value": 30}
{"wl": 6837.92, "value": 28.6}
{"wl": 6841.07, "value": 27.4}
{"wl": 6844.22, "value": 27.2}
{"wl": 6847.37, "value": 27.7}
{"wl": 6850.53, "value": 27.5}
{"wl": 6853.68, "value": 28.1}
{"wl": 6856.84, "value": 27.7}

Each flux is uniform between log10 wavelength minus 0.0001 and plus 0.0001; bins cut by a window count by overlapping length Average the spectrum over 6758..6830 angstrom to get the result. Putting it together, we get 28.2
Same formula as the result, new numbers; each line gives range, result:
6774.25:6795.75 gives 28.2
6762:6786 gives 28.7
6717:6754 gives 27.8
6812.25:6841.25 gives 27.7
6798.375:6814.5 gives 28.7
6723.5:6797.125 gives 28.4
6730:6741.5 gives 28.4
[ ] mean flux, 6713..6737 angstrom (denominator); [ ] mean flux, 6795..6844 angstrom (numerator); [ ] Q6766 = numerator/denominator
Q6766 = 1.1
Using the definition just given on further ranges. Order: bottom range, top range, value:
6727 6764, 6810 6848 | 0.98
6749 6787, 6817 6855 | 0.96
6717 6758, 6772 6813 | 1.02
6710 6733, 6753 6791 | 1.07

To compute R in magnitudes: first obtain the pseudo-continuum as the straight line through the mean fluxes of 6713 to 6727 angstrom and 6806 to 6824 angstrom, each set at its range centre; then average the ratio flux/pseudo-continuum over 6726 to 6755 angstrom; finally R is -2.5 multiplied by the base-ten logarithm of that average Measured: -0.07 mag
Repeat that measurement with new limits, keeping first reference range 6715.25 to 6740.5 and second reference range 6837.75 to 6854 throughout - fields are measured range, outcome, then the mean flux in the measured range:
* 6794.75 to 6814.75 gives -0.05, 28.7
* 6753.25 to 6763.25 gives -0.05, 28.4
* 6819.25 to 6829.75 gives 0.02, 27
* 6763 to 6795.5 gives -0.05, 28.7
